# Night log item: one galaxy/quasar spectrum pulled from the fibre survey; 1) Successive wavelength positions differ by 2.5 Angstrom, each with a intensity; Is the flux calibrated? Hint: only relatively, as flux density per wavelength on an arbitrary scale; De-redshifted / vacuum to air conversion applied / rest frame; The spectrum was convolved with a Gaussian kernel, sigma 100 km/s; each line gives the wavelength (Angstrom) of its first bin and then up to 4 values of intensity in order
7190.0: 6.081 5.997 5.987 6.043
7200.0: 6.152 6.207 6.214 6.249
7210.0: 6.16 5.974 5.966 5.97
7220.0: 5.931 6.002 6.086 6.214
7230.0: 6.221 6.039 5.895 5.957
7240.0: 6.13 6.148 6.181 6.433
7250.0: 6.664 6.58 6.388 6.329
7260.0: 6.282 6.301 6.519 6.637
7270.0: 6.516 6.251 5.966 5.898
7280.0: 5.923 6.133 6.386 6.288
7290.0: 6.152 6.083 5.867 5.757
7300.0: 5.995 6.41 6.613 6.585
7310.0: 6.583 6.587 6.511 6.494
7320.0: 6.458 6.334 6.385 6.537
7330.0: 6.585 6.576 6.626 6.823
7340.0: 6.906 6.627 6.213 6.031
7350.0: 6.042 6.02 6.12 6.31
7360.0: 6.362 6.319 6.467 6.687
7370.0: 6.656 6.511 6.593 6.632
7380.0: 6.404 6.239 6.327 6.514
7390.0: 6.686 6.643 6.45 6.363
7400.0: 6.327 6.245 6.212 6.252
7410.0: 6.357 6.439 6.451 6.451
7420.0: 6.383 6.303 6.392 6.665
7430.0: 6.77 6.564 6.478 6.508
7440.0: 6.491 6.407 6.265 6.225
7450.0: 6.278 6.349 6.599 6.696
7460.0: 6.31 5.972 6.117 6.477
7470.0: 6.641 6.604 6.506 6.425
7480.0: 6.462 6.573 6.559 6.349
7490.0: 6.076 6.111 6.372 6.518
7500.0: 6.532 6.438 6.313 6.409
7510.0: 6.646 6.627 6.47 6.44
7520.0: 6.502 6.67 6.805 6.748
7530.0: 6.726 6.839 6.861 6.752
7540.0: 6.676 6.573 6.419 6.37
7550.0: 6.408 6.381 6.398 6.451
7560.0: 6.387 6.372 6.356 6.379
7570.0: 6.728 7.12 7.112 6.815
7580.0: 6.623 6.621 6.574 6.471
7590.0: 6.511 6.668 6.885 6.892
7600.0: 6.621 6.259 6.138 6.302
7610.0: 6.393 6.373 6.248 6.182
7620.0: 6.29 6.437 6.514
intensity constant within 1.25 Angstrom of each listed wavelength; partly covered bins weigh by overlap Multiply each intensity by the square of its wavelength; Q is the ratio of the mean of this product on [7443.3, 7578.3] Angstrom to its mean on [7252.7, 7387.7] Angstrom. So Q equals 1.08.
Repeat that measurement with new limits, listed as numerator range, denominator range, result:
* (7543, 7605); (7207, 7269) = 1.16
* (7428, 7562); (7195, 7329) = 1.11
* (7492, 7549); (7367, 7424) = 1.05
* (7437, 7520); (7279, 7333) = 1.06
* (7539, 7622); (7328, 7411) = 1.07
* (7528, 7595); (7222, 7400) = 1.11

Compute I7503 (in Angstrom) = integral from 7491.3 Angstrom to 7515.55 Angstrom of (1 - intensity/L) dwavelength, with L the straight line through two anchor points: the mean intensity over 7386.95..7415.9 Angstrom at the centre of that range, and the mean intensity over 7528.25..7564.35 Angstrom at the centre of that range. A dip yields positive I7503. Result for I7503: 0.2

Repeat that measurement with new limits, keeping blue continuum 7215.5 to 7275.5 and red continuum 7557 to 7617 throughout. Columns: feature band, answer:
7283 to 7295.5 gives 0.21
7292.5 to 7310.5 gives 0.15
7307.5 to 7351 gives -1.26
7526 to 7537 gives -0.49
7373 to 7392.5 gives -0.41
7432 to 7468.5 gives 0.26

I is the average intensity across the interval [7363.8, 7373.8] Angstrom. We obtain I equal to 6.58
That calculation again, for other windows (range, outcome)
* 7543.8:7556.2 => 6.4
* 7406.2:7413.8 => 6.35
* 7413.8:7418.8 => 6.45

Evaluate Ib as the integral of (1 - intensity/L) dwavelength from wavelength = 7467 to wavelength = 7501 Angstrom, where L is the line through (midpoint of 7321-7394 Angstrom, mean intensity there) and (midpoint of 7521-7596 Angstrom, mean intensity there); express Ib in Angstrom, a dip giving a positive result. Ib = 0.6 Angstrom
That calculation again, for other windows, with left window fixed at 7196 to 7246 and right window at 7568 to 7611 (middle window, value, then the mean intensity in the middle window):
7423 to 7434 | -0.3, 6.57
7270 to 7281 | 0.2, 6.07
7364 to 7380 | -0.7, 6.58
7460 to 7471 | 0.3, 6.29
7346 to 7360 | 0.3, 6.13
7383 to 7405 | -0.3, 6.42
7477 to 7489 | 0.0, 6.47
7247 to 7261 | -0.7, 6.45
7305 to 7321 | -0.8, 6.54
